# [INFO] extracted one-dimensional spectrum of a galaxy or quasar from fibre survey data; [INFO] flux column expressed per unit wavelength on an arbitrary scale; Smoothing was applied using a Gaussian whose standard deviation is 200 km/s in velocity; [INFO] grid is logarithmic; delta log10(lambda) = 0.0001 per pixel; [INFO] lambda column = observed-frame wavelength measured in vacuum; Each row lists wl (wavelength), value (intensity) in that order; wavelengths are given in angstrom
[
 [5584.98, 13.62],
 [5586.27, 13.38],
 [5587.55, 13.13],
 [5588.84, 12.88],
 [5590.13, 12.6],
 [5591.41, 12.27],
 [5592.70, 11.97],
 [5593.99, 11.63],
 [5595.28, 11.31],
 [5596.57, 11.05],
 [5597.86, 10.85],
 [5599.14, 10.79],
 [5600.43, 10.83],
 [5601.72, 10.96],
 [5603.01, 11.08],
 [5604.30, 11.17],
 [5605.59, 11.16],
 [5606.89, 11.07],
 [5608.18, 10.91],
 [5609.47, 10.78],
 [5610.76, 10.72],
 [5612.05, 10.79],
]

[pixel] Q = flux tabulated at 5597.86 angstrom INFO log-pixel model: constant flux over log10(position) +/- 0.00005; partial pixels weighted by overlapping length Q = 10.85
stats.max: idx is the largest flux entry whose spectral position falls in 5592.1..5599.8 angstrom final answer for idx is 11.97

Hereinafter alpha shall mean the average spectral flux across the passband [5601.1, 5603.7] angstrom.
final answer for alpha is 11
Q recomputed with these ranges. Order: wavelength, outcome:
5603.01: 11.08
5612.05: 10.79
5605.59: 11.16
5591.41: 12.27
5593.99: 11.63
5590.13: 12.6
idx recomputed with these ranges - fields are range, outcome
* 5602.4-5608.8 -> 11.17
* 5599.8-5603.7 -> 11.08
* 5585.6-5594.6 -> 13.38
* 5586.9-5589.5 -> 13.13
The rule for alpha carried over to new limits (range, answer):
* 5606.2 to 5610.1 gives 10.9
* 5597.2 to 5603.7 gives 10.9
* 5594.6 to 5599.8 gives 11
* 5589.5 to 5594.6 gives 12.1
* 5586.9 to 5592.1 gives 12.7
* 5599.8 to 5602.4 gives 10.9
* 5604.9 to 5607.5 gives 11.1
